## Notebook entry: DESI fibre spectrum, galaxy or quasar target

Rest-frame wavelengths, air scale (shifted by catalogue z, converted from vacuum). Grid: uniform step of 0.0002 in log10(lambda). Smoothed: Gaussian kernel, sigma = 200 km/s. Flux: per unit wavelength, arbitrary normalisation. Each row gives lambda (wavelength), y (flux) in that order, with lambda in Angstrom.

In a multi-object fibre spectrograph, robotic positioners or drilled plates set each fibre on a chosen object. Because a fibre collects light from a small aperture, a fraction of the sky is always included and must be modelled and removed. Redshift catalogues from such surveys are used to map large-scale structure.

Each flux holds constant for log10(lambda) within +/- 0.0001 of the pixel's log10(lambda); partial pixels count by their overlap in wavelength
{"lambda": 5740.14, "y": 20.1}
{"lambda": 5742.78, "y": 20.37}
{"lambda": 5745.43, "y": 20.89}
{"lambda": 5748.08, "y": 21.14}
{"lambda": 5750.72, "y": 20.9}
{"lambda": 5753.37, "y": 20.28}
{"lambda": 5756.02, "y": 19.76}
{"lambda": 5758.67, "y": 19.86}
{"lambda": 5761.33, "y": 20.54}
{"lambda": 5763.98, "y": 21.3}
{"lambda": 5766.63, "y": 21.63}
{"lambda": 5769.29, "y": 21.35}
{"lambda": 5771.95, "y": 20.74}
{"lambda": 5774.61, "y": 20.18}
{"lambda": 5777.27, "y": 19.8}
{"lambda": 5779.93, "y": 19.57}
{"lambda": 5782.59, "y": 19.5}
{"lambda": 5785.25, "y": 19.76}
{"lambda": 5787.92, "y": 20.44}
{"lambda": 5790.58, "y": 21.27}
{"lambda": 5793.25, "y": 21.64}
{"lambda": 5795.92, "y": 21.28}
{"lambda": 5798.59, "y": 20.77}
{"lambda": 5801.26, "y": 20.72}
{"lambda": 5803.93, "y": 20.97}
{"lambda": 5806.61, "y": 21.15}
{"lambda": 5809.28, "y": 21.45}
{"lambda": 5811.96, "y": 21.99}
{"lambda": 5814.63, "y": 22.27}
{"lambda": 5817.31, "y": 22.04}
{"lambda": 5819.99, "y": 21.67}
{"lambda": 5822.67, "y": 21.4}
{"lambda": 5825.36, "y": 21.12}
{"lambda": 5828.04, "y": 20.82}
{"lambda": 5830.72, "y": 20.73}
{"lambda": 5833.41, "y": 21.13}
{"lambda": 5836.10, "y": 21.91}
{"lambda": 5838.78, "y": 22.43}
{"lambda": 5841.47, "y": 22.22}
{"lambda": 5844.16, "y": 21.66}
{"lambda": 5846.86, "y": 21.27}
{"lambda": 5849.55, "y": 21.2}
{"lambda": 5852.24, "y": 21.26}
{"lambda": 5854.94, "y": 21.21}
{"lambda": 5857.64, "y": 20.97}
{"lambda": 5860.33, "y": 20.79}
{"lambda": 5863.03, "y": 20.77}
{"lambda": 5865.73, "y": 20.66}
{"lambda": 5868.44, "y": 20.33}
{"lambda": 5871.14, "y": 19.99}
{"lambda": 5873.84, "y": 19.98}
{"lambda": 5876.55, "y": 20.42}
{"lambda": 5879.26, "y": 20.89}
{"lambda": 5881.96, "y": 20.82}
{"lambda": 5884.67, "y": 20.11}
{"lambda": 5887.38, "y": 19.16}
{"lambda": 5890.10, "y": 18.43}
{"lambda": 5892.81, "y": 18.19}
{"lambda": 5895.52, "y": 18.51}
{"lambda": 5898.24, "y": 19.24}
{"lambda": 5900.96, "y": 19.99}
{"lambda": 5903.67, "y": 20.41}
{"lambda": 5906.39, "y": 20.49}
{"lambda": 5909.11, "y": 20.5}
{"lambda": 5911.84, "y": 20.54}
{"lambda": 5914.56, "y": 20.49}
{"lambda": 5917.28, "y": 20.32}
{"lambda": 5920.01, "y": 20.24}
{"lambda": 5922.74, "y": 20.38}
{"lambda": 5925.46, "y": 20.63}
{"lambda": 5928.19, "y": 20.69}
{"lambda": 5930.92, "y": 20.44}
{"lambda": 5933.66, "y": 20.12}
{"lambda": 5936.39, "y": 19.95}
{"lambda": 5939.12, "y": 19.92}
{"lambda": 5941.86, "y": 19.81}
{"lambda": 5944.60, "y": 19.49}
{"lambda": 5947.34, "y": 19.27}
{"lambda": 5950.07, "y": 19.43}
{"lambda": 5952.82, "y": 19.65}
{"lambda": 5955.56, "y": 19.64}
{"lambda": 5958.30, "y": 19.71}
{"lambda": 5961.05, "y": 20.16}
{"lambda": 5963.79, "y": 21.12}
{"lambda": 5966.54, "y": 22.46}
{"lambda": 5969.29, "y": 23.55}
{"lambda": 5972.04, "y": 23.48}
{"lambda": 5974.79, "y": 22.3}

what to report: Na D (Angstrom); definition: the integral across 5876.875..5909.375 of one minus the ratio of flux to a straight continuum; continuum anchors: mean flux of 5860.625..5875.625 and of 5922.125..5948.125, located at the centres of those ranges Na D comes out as 0.9 Angstrom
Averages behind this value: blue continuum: 20.4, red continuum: 20.1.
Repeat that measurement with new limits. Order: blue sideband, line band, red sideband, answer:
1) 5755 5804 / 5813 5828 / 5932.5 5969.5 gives -0.8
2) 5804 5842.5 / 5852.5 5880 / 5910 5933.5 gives 0.6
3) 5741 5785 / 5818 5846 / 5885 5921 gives -2.0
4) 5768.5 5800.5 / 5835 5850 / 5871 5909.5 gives -1.3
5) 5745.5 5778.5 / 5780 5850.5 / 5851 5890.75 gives -2.4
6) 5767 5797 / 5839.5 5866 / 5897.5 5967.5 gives -1.1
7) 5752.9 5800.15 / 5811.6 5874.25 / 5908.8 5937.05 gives -2.4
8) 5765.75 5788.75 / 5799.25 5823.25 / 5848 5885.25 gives -1.2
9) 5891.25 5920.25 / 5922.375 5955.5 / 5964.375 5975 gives 2.3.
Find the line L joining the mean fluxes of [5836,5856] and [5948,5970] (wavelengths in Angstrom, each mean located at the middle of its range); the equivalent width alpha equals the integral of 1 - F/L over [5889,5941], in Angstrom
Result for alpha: 2.5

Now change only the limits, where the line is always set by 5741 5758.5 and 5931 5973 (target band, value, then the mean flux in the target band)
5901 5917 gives 0.04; 20.4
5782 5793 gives 0.04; 20.4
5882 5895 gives 0.86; 19.1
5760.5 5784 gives -0.01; 20.5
